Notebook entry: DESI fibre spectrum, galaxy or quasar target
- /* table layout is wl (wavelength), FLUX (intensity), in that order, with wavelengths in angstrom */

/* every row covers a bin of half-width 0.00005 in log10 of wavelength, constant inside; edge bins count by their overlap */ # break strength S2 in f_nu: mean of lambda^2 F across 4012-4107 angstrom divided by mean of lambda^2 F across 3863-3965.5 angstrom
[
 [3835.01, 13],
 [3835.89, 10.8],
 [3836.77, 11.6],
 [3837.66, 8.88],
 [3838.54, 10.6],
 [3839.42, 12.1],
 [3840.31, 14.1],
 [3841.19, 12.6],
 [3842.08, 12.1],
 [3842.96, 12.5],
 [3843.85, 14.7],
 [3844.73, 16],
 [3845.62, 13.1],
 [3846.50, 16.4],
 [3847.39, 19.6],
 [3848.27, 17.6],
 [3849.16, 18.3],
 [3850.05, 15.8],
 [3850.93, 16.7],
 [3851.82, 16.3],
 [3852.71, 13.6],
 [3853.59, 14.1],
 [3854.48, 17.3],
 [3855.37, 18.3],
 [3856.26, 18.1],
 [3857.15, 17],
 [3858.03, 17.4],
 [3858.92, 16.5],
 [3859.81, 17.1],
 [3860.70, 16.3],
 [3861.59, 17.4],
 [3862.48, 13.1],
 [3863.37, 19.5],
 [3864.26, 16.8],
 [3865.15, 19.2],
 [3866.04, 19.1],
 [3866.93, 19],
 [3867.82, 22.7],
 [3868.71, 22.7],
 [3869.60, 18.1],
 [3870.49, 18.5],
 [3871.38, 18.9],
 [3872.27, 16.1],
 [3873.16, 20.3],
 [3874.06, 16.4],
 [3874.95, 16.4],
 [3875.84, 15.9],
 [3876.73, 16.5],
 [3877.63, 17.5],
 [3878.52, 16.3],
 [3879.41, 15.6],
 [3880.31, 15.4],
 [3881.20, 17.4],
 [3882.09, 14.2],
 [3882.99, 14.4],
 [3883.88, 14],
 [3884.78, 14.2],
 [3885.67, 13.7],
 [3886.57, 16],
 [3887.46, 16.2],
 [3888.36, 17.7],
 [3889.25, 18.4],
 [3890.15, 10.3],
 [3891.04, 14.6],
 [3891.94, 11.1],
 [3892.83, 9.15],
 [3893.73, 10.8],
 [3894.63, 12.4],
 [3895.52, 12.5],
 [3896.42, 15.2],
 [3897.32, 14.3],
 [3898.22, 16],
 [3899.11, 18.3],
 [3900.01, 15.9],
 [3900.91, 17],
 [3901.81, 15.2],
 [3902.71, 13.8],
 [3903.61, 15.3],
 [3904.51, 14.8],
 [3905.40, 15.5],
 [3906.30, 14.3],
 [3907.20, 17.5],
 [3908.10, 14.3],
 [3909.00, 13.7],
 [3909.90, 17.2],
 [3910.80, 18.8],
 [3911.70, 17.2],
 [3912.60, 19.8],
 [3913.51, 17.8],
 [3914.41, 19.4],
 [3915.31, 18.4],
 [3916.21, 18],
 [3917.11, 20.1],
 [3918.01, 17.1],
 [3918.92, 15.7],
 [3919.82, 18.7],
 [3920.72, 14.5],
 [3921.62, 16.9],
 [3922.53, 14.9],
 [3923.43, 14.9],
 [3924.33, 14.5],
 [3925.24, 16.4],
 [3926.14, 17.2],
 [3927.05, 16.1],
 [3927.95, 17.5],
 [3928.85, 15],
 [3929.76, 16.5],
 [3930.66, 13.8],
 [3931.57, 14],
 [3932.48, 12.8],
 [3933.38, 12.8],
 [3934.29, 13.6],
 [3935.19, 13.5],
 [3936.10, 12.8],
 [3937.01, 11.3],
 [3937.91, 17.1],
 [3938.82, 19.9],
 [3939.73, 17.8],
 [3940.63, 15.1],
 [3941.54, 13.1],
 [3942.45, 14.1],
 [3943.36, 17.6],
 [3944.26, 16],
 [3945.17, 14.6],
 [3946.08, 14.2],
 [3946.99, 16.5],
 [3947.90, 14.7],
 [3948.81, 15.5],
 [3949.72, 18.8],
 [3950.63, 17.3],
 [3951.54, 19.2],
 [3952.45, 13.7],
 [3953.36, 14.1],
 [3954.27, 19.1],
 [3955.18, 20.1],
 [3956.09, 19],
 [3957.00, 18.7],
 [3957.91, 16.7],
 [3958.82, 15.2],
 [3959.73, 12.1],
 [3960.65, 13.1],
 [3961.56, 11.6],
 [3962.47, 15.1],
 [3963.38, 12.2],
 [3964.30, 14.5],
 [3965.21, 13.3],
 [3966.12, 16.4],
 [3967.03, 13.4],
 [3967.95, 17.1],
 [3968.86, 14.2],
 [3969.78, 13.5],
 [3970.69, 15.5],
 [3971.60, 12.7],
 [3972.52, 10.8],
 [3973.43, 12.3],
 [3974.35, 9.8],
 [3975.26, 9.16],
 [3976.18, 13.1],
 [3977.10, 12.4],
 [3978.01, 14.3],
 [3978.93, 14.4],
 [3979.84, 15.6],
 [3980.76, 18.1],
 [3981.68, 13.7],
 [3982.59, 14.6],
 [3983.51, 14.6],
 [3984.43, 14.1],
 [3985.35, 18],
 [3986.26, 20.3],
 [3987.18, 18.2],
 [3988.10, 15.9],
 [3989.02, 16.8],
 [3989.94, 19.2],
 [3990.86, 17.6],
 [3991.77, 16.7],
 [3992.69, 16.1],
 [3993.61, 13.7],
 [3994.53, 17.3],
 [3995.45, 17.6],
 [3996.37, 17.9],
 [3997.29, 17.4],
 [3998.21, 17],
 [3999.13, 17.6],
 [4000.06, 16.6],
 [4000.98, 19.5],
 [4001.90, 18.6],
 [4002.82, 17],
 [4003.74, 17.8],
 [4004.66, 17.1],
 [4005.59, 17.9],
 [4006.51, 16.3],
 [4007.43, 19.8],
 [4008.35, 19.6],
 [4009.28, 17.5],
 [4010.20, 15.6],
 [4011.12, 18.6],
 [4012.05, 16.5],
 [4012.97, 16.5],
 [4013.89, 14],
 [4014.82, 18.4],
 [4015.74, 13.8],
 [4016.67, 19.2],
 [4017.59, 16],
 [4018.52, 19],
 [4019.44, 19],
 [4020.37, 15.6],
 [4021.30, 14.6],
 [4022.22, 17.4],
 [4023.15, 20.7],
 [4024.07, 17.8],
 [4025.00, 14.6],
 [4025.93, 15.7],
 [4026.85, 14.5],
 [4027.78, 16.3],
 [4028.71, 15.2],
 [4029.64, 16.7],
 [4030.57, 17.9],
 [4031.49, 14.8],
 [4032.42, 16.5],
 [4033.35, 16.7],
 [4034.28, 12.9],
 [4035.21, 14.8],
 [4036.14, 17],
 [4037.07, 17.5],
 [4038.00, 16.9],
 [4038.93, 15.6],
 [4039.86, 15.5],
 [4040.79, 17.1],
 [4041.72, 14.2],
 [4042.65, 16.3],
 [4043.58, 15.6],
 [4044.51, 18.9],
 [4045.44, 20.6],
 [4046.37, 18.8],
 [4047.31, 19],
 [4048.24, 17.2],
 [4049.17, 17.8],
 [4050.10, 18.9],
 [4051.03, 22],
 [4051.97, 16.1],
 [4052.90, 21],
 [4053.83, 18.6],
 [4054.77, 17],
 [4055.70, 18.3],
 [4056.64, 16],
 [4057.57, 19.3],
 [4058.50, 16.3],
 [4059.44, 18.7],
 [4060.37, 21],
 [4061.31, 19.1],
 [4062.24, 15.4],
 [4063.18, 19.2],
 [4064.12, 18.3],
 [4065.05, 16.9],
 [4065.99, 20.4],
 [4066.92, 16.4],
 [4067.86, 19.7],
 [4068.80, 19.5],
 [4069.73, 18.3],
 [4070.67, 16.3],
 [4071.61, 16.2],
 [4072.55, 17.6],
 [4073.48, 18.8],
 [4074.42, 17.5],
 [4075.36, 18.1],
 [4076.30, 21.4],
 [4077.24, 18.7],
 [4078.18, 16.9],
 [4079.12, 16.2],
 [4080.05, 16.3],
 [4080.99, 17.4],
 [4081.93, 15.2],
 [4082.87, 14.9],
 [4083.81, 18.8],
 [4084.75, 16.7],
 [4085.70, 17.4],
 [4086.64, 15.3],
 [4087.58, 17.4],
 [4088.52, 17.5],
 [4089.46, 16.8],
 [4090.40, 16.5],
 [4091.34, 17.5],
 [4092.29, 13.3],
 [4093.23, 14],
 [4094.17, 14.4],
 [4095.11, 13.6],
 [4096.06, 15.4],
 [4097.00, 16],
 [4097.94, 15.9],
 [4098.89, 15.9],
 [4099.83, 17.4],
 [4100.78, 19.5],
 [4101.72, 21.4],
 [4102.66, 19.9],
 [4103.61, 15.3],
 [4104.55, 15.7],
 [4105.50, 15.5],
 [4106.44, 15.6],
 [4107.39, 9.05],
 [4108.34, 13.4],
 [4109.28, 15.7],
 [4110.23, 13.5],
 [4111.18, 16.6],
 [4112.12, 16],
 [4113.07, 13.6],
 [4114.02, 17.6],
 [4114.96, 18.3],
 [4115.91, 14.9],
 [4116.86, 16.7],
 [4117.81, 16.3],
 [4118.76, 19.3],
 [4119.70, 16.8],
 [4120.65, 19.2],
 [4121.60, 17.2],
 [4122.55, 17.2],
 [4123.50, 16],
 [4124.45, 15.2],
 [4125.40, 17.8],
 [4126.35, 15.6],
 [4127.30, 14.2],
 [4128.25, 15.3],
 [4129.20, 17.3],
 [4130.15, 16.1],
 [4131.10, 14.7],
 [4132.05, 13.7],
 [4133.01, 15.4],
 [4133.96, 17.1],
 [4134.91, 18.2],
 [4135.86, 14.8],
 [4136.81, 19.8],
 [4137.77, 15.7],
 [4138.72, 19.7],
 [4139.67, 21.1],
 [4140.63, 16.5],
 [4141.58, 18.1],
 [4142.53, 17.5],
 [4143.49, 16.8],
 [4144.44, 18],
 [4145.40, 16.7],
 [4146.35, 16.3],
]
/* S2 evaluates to 1.15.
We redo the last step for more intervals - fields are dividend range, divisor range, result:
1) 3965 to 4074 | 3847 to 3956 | 1.10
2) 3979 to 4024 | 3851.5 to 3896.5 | 1.13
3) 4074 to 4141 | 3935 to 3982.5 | 1.19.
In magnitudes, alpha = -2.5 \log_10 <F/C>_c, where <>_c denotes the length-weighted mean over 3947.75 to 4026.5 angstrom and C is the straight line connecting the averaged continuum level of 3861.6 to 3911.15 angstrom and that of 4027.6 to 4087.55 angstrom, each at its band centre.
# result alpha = 0.05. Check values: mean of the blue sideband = 16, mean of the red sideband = 17.4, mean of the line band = 16.1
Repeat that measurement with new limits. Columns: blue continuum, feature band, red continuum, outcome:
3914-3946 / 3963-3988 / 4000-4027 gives 0.16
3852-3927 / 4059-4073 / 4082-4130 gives -0.13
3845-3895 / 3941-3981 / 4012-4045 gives 0.11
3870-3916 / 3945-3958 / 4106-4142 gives -0.07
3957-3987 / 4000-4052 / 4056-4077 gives -0.04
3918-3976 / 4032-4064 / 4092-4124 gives -0.12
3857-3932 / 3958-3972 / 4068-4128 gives 0.16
